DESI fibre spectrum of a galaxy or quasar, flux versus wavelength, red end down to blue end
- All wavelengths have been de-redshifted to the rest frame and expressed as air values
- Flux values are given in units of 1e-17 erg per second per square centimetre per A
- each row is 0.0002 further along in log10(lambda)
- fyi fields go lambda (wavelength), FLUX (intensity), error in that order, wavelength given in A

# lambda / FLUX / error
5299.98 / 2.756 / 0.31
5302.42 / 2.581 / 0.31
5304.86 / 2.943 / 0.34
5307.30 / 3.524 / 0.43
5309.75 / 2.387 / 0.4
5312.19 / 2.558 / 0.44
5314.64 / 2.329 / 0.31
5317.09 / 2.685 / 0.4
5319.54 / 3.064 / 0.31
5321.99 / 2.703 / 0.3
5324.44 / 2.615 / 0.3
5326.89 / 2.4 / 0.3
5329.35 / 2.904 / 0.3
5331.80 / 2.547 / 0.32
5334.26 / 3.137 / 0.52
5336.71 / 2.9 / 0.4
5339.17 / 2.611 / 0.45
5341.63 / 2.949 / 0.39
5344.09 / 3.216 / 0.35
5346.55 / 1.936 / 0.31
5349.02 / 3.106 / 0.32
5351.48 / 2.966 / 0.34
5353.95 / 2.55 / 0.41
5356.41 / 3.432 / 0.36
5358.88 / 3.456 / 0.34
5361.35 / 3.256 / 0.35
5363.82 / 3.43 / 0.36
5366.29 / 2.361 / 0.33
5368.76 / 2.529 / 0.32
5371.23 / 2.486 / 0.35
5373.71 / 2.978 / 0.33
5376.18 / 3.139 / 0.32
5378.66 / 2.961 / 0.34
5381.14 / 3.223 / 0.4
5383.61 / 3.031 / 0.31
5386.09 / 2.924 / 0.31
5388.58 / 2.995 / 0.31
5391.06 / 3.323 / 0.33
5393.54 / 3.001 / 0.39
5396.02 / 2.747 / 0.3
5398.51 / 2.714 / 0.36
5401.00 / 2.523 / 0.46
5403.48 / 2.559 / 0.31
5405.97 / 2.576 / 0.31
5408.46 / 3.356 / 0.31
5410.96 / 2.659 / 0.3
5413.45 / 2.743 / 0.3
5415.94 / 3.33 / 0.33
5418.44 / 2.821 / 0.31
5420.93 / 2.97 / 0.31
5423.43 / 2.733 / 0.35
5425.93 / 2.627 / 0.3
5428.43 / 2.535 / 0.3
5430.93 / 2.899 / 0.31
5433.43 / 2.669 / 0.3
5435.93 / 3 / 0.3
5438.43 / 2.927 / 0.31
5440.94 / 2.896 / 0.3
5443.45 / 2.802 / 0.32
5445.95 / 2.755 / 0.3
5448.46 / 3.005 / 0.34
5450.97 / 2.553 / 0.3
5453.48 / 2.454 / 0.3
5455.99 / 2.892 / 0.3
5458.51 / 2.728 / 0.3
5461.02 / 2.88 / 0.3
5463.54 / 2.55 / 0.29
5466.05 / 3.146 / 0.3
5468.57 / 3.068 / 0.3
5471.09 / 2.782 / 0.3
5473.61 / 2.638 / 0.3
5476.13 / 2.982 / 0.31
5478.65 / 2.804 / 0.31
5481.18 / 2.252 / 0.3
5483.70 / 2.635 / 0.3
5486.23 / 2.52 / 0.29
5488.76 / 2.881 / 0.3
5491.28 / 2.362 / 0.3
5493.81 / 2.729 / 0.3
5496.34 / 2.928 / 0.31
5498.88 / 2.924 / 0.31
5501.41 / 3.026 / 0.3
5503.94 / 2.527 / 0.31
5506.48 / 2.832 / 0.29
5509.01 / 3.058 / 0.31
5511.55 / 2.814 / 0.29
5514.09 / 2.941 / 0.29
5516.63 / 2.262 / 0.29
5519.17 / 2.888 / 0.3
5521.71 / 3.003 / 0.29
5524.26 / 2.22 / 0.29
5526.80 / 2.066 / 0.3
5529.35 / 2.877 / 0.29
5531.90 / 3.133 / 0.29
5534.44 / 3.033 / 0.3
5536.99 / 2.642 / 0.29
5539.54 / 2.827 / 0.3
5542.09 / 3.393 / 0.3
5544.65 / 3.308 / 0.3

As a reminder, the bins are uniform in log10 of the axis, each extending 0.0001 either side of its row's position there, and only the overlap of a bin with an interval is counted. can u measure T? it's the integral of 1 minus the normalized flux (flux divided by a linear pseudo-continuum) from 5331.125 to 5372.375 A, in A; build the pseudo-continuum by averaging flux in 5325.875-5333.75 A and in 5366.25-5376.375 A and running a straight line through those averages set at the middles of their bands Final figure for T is -3.0 A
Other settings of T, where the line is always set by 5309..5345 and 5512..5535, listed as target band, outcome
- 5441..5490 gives -0.8 A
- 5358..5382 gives -2.1 A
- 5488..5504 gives -0.4 A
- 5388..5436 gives -1.9 A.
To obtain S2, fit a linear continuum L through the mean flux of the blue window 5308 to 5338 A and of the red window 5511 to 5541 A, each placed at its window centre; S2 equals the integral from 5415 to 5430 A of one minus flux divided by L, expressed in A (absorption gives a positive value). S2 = -0.6 A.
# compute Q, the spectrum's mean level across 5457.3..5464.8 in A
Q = 2.72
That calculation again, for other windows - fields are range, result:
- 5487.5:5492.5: 2.63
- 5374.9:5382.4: 3.11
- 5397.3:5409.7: 2.75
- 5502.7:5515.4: 2.83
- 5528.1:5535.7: 3.02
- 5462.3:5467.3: 2.85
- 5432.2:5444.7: 2.86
